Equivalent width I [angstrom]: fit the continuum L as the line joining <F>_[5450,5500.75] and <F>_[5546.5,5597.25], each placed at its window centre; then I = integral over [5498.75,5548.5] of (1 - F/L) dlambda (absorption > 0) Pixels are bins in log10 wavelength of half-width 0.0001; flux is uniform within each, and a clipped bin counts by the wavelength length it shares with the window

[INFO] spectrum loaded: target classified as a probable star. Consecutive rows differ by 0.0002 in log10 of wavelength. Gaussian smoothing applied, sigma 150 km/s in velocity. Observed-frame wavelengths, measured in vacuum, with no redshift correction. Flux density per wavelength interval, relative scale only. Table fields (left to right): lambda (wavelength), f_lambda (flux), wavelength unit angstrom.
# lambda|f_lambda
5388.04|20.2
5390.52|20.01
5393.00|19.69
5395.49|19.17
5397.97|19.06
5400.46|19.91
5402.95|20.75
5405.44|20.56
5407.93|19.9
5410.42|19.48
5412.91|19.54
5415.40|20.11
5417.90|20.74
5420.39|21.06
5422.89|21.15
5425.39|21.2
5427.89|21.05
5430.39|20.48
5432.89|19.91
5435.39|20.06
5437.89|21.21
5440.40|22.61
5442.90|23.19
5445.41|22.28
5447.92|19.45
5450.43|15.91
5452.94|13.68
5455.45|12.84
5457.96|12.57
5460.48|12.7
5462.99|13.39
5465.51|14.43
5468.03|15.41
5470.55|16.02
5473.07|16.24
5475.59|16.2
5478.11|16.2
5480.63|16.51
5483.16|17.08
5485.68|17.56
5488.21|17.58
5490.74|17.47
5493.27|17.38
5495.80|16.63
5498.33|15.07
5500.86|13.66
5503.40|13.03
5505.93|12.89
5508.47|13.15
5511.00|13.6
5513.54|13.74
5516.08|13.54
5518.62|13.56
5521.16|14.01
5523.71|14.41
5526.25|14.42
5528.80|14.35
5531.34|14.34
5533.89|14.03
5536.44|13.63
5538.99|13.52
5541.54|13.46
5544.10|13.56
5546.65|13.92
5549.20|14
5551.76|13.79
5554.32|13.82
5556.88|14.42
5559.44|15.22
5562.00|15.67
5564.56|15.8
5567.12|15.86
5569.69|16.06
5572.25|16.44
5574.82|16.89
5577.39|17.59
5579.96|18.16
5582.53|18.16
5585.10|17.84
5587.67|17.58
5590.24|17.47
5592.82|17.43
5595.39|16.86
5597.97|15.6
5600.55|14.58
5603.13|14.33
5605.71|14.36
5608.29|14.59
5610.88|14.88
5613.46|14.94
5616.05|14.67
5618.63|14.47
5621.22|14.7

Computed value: 6.6 angstrom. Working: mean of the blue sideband 15.5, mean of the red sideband 16.2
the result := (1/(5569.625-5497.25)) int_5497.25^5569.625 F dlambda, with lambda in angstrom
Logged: 14.1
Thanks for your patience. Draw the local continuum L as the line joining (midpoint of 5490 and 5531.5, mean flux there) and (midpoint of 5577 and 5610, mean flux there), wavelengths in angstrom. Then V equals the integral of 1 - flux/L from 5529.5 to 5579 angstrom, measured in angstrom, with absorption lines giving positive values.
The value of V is 2.0 angstrom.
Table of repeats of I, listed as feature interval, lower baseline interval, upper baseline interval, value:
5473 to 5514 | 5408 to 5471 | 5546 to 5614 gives 4.5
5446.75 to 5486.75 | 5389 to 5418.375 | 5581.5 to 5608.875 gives 7.1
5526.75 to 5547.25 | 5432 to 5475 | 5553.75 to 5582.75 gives 3.2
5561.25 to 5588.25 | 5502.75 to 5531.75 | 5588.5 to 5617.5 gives -3.7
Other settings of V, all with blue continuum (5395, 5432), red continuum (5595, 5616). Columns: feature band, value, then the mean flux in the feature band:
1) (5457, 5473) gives 3.9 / 14.3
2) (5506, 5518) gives 2.8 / 13.5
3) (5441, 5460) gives 2.1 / 17.1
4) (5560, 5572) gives 0.1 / 15.9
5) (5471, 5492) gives 1.8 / 16.8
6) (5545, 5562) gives 2.2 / 14.3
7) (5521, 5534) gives 2.1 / 14.3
